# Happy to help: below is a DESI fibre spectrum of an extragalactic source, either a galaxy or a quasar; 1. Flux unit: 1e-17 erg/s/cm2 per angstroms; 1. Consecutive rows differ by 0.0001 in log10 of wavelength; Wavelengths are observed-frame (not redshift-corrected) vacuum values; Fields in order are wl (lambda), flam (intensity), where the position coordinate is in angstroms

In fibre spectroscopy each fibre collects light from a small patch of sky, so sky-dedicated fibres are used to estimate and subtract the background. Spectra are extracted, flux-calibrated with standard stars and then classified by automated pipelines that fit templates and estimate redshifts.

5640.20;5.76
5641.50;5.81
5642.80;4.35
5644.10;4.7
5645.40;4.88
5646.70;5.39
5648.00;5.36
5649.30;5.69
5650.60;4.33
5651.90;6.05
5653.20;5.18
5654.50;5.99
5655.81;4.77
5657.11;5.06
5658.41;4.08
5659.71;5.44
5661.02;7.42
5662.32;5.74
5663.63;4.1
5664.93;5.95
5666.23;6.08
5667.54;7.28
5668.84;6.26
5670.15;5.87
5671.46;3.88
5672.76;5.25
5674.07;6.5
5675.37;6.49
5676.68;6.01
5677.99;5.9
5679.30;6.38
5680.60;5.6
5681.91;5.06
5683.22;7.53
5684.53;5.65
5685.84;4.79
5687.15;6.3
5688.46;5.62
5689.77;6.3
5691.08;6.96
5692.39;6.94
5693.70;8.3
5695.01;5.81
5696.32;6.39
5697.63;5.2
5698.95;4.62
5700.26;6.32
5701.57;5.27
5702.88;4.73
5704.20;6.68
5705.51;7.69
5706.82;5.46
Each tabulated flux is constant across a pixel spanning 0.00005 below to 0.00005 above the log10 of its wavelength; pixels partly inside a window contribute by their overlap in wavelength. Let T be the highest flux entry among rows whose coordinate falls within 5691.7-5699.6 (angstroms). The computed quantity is 8.3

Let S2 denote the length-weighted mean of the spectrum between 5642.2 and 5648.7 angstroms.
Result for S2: 4.95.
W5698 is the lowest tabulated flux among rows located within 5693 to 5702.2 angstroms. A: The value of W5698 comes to 4.62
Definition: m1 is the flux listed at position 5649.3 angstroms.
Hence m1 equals 5.69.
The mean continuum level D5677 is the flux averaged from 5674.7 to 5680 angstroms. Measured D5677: 6.2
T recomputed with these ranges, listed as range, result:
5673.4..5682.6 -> 6.5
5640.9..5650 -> 5.81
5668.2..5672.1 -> 6.26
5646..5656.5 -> 6.05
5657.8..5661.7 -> 7.42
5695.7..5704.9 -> 6.68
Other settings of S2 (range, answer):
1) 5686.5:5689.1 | 5.96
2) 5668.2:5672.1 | 5.33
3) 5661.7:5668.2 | 5.83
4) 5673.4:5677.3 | 6.33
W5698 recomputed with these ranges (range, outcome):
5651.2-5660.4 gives 4.08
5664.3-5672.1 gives 3.88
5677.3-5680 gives 5.9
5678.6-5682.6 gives 5.06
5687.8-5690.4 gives 5.62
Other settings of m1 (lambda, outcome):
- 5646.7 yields 5.39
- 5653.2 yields 5.18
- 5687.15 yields 6.3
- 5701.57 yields 5.27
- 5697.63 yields 5.2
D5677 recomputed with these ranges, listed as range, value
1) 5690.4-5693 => 6.95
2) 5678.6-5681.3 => 5.98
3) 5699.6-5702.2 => 5.81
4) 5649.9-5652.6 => 5.21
